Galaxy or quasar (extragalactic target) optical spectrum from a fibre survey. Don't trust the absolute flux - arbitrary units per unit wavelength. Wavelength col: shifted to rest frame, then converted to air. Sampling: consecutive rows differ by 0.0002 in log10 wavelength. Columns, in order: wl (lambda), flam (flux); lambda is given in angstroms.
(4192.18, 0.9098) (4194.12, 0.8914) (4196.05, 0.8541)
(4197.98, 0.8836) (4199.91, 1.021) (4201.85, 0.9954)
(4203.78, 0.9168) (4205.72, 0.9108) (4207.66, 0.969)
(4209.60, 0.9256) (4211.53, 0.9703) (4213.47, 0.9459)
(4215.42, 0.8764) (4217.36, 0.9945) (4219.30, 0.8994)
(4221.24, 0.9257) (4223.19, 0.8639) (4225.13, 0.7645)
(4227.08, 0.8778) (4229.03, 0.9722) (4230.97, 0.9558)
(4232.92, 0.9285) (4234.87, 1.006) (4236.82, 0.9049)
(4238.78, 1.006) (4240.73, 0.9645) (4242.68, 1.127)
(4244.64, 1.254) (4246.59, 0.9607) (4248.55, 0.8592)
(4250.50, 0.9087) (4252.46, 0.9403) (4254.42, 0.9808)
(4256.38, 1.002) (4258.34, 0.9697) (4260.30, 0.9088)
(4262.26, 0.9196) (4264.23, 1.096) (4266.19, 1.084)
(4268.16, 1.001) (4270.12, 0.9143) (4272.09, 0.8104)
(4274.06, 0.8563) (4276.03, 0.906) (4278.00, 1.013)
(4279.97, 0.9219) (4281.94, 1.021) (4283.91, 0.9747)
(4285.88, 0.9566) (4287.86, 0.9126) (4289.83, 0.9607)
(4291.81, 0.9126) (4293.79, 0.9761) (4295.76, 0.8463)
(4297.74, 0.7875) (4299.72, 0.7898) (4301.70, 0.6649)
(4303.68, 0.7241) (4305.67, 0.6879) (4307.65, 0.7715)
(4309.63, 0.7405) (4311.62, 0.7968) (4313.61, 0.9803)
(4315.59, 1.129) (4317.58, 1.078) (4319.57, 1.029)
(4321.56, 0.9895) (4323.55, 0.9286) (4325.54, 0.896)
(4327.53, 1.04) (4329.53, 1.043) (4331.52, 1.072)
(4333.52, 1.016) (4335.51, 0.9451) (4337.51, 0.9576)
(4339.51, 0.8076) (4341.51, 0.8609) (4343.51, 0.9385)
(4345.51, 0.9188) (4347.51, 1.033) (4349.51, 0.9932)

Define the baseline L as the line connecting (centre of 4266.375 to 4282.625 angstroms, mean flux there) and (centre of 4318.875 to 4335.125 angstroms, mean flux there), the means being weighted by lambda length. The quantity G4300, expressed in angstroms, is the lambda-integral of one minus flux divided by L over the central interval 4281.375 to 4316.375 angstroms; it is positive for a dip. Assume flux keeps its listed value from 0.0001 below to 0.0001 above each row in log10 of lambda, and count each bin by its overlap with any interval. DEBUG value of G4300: 3.6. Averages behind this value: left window 0.936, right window 0.999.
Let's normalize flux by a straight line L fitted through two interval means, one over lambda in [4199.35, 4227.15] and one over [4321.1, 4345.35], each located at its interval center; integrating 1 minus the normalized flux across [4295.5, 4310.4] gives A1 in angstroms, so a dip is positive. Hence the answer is 3.2 angstroms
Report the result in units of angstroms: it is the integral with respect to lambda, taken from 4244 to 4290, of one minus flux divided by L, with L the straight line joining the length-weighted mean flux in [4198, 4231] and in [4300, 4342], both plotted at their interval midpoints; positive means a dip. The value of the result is -2.1 angstroms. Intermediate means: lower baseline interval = 0.927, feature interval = 0.962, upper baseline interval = 0.911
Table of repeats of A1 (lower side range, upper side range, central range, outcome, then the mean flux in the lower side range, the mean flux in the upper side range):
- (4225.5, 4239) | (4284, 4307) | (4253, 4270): -1.8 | 0.938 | 0.842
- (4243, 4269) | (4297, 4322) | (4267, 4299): 0.1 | 0.994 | 0.857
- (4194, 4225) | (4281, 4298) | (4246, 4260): -0.2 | 0.925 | 0.933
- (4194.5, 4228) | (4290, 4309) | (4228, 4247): -2.7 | 0.917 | 0.802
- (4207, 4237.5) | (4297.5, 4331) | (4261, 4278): -0.8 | 0.924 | 0.892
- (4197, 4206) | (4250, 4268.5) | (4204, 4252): 0.8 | 0.948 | 0.982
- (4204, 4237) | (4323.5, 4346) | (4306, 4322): 0.4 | 0.923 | 0.954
